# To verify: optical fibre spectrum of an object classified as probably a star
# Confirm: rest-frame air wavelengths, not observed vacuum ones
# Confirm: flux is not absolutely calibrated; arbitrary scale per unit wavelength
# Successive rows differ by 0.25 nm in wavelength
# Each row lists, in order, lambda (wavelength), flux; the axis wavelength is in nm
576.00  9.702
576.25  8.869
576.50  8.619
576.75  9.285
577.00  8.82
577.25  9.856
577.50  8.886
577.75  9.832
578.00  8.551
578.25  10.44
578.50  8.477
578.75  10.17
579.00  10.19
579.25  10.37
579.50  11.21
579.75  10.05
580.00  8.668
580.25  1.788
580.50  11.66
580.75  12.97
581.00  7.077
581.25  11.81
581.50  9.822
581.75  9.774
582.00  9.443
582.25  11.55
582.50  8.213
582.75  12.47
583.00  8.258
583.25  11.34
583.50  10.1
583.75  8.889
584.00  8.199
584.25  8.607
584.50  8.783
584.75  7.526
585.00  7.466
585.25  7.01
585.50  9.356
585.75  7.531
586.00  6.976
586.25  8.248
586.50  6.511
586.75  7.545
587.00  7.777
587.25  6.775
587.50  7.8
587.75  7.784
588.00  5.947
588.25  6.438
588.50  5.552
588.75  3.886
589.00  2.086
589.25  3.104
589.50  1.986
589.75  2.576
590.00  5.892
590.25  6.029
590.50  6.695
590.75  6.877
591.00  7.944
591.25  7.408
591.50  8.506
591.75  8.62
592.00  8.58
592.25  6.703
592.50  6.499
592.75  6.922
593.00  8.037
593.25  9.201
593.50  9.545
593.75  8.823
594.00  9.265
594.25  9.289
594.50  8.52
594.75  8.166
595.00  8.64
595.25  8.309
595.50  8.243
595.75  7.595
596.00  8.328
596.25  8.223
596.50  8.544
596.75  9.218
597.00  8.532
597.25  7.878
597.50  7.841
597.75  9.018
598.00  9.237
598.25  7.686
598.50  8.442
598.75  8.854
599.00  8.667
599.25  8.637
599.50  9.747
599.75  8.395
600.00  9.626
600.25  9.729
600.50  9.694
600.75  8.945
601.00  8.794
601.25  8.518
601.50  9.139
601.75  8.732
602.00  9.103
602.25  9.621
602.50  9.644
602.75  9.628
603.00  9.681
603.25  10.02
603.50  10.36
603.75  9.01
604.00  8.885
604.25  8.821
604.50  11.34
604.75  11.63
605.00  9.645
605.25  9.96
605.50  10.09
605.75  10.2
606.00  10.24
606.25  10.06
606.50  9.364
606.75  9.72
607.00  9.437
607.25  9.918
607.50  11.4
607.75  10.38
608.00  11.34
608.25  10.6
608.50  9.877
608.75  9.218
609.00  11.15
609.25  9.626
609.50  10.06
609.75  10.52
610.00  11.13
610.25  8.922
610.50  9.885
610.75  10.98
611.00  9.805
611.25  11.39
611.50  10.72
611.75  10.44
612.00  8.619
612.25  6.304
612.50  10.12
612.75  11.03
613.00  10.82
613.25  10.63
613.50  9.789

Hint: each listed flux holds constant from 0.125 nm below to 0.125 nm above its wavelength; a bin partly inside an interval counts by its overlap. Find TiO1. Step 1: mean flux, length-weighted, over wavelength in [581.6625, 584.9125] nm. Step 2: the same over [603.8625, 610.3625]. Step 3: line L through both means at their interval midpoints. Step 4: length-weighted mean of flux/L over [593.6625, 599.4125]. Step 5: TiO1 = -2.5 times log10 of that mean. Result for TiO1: 0.15 mag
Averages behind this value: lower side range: 9.45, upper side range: 10.1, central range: 8.53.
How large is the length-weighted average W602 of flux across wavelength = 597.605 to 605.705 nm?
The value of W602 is 9.36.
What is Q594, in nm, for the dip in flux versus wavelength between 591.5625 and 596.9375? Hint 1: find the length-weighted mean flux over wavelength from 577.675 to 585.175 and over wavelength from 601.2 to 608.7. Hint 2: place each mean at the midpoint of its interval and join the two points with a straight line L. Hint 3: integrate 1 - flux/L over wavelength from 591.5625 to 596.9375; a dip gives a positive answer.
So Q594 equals 0.740 nm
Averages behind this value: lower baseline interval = 9.44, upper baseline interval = 9.89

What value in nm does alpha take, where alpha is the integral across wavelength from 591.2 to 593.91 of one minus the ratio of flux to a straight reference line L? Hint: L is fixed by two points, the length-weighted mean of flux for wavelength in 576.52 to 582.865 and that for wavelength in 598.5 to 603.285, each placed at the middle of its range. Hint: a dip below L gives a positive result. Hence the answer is 0.362 nm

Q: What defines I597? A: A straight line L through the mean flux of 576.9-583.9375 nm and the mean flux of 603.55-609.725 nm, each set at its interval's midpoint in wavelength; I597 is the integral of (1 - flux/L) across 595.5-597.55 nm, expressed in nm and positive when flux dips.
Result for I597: 0.339 nm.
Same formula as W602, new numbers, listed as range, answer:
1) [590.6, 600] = 8.36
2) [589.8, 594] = 7.6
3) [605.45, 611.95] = 10.2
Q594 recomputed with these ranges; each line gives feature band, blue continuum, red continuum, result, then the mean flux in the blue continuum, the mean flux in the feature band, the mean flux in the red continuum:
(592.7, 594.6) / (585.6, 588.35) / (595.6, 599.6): -0.17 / 7.24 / 8.77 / 8.52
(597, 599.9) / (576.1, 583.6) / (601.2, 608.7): 0.36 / 9.62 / 8.59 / 9.89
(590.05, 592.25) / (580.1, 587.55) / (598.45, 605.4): 0.37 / 8.72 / 7.47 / 9.42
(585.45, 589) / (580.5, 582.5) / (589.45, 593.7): 0.72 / 10.3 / 6.79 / 7.06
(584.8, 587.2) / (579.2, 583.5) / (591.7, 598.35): 0.45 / 9.79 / 7.57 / 8.35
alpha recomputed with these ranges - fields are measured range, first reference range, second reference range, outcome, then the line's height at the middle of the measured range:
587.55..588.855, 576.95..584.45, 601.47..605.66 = 0.48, 9.63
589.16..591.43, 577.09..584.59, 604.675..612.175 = 0.99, 9.79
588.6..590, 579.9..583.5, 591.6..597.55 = 0.92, 8.87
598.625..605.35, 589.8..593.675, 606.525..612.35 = -0.34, 8.98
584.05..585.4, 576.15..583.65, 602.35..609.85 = 0.25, 9.7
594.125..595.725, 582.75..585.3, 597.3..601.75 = 0.07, 8.86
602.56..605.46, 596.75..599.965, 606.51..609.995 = -0.11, 9.56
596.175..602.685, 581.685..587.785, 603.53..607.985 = 0.49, 9.6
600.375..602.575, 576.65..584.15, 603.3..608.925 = 0.19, 9.99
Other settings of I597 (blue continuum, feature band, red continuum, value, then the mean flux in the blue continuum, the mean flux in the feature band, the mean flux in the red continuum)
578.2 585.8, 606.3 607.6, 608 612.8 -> 0.00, 9.34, 9.95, 10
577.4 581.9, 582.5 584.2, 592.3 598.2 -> -0.08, 9.54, 9.7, 8.4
